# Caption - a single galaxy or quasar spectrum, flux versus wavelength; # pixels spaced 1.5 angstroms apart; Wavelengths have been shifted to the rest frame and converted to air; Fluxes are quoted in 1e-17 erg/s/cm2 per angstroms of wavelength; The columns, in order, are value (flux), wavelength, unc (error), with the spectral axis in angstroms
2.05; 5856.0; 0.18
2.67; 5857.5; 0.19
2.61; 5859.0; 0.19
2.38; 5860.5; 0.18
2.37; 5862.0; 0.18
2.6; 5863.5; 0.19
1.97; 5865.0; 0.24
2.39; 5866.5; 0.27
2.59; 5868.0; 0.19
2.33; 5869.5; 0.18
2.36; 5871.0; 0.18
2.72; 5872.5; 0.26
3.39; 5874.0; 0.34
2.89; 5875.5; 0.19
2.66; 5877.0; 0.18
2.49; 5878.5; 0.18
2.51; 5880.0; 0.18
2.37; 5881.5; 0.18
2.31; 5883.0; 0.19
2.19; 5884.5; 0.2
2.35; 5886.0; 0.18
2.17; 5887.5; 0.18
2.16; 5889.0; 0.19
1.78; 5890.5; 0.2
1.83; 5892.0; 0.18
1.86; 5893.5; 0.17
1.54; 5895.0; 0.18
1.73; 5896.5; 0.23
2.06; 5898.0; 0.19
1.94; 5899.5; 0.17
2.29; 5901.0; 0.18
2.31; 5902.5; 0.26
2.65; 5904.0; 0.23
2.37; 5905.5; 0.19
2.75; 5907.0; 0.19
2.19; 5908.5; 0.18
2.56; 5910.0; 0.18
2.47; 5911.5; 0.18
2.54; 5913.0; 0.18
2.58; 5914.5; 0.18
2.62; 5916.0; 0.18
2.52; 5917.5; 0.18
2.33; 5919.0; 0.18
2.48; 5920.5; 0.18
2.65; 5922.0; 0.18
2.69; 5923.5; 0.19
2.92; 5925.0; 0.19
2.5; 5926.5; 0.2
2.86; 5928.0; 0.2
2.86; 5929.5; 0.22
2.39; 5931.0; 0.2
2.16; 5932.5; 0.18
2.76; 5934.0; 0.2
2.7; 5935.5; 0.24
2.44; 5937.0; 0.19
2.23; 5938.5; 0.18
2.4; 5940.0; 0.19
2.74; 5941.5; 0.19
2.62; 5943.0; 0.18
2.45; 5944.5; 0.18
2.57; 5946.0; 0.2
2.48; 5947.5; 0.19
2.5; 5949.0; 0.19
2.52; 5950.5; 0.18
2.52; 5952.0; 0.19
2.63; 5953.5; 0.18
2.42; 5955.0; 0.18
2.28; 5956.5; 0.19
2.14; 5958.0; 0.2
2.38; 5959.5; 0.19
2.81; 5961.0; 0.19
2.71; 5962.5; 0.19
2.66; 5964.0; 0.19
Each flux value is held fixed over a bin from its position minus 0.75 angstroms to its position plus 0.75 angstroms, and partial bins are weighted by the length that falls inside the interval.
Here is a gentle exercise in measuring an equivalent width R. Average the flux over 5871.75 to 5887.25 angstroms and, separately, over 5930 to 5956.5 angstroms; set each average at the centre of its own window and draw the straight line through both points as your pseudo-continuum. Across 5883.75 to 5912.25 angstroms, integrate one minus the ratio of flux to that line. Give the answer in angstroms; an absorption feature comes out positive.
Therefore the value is 4.3 angstroms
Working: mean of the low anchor 2.57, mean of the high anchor 2.5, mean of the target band 2.17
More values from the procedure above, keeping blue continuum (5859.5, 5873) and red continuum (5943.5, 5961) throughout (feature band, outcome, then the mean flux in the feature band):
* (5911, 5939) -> -1.4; 2.57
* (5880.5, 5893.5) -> 1.5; 2.14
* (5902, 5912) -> -0.2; 2.48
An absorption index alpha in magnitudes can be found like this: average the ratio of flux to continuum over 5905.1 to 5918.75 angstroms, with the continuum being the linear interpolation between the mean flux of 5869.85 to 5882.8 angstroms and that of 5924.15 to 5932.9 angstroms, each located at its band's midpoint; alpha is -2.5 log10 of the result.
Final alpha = 0.05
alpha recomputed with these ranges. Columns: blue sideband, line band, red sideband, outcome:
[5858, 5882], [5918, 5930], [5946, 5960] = -0.08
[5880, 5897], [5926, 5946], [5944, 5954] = -0.06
